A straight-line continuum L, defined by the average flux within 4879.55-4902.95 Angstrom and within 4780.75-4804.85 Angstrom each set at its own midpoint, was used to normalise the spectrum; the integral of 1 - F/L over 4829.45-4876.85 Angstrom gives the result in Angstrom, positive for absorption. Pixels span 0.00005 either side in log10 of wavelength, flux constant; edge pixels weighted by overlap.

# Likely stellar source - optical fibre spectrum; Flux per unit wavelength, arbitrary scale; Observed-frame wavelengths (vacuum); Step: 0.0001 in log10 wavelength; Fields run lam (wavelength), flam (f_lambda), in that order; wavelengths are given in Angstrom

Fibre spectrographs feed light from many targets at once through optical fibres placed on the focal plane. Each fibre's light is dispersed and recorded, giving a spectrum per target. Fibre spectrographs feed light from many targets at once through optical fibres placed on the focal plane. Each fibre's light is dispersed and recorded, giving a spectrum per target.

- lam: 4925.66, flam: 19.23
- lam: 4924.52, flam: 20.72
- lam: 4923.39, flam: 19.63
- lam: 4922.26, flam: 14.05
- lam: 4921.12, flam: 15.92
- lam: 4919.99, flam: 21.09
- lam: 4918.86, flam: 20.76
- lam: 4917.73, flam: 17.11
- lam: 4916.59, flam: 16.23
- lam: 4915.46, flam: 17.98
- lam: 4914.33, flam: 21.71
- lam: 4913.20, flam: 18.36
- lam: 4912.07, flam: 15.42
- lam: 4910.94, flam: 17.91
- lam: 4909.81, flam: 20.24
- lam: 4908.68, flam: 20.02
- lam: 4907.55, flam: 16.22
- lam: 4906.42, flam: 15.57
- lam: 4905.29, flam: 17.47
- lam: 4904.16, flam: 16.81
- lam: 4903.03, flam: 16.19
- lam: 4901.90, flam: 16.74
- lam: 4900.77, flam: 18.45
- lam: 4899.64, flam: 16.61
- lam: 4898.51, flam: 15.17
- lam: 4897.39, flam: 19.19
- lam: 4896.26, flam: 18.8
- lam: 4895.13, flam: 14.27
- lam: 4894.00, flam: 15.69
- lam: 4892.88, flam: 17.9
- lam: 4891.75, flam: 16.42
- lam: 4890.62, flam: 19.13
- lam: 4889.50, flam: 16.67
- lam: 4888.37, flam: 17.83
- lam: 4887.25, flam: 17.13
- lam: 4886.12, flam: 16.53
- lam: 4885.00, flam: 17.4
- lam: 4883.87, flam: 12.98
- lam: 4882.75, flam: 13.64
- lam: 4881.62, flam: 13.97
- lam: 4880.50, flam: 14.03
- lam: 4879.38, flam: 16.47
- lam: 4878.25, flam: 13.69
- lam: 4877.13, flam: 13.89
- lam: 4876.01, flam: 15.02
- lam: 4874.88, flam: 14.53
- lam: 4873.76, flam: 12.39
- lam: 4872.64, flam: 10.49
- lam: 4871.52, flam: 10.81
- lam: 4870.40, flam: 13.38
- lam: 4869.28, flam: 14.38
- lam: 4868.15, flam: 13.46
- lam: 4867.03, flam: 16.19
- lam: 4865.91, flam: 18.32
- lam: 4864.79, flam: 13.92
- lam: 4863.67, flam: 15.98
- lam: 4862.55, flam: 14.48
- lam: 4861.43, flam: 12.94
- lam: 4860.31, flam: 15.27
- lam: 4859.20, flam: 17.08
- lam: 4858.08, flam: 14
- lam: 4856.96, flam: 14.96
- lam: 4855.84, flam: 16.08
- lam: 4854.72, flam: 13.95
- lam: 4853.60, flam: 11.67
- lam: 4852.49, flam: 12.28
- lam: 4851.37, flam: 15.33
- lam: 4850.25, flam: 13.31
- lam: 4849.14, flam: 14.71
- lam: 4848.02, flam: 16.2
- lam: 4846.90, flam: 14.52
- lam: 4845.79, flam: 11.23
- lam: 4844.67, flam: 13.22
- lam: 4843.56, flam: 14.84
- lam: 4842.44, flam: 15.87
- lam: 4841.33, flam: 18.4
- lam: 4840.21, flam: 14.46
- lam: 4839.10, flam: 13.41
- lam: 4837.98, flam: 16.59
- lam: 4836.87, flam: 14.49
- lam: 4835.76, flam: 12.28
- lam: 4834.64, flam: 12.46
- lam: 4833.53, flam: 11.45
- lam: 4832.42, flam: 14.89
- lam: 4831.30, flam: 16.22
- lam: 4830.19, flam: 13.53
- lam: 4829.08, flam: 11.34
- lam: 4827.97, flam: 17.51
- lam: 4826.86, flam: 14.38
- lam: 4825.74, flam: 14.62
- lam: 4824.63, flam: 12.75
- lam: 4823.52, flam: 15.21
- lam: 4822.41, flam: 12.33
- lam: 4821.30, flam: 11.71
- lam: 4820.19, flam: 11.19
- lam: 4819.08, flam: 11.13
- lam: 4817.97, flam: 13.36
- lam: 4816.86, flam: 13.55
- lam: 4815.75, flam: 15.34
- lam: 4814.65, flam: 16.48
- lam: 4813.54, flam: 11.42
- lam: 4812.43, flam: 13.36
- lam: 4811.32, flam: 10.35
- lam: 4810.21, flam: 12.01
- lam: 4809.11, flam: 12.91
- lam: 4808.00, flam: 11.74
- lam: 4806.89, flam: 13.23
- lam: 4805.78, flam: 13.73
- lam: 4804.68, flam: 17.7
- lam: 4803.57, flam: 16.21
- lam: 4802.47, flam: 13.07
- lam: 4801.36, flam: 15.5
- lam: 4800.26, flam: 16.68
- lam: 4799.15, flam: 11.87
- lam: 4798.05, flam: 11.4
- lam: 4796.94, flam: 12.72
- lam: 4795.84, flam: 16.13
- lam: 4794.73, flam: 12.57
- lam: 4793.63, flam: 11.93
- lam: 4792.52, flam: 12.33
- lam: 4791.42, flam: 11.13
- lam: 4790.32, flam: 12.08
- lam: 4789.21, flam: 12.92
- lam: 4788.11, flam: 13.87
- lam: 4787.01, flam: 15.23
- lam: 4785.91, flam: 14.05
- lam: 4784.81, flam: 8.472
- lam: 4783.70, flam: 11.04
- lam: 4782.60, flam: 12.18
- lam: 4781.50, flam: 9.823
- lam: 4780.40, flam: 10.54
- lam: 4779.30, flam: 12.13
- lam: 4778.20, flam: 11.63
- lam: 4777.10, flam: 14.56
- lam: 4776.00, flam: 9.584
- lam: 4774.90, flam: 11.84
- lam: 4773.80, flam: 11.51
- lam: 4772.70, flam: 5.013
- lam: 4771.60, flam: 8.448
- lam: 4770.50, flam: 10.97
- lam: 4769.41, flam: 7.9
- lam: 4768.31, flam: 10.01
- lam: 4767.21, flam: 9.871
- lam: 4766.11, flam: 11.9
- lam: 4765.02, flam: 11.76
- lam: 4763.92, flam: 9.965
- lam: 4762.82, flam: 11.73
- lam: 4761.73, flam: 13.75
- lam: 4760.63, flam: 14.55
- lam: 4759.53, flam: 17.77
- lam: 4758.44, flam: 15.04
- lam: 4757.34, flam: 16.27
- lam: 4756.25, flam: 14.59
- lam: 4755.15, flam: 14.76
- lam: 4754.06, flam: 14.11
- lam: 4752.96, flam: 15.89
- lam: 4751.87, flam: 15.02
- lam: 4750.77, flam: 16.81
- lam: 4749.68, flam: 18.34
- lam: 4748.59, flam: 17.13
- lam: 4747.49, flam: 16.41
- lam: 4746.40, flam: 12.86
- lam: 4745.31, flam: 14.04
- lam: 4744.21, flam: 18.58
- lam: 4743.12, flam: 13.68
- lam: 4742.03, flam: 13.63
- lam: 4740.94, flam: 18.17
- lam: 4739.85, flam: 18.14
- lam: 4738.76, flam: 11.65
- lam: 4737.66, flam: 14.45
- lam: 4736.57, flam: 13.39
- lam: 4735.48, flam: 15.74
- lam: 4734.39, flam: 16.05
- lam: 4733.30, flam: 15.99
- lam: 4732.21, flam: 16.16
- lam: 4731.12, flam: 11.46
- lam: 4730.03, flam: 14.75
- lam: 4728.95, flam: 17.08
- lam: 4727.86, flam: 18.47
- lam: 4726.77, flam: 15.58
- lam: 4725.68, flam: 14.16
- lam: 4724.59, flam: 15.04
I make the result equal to 2.7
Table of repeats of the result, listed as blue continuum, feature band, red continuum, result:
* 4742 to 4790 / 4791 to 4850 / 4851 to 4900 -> 1.19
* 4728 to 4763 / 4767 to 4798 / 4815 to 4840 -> 6.58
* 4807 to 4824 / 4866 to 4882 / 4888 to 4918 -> 2.00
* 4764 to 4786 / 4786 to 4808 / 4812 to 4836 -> -3.28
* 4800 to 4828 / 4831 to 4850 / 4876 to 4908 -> 0.18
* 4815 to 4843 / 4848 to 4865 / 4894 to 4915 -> 0.86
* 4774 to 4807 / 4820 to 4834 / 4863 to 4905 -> 0.20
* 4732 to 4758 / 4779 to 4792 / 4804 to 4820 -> 2.01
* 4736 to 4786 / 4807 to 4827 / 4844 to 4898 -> 1.52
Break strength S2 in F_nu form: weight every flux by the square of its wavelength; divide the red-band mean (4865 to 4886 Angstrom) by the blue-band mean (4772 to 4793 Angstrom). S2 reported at 1.28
